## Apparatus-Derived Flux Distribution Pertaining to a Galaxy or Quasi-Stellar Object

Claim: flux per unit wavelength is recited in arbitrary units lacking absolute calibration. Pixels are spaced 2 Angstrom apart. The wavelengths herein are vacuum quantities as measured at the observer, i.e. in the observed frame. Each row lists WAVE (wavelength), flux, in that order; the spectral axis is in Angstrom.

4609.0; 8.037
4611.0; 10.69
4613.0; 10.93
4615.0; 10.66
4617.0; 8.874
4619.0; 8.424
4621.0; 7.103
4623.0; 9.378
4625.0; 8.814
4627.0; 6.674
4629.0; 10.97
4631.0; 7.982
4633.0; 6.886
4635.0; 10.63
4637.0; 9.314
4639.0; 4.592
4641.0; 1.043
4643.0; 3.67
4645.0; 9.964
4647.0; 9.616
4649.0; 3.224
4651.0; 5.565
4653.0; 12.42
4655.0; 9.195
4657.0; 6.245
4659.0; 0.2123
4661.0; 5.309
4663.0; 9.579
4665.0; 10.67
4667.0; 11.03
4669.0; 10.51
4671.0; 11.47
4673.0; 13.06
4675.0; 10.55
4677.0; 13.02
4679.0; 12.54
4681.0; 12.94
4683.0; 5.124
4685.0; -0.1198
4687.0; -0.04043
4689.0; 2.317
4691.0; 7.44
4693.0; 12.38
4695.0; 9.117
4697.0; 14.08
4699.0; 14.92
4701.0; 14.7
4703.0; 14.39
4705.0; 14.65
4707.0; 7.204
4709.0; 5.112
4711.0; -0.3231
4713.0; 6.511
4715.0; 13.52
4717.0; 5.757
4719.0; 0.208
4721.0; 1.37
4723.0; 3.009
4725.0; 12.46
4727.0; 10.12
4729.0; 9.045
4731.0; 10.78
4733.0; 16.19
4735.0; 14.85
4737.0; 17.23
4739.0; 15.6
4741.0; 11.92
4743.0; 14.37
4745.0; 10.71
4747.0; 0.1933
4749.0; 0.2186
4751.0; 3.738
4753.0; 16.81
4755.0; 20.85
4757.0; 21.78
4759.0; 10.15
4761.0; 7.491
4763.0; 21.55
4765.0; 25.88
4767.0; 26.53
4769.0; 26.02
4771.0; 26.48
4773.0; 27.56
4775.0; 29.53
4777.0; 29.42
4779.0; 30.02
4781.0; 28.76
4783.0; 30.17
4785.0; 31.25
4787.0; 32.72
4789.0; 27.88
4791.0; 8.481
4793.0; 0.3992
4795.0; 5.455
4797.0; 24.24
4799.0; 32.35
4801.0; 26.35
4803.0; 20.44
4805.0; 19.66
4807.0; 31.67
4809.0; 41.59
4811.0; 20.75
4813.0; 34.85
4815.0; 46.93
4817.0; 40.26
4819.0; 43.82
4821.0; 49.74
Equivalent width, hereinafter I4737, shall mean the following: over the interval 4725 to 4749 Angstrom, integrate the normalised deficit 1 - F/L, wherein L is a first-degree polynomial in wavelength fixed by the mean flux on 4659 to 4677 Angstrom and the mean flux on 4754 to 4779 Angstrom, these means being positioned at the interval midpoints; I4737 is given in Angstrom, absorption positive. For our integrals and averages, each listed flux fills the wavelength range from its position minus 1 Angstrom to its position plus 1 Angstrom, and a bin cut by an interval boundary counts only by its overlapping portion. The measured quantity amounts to 9.5 Angstrom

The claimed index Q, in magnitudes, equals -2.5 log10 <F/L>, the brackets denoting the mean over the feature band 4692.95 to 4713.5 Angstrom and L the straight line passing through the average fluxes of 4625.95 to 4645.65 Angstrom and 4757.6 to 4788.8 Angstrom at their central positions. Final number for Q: 0.478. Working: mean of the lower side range 7.13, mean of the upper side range 25.6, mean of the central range 10.2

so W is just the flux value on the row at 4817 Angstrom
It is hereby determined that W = 40.26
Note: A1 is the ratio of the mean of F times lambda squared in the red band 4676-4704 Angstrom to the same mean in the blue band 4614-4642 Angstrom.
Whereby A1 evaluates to 1.23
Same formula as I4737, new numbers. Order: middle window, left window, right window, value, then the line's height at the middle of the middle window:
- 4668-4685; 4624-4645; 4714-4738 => -4.61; 8.27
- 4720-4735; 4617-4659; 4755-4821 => 7.55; 18.7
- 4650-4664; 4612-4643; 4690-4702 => 4.03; 9.77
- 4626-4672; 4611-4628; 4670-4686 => 8.42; 9.4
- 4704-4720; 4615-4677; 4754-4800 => 9.16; 15.6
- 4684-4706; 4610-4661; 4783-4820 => 8.24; 14.7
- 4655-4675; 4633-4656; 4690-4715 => -1.15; 8.24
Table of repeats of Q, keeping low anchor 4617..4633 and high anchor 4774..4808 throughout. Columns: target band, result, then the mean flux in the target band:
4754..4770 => 0.07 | 20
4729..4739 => 0.29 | 14.3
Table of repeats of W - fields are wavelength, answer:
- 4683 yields 5.124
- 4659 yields 0.2123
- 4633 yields 6.886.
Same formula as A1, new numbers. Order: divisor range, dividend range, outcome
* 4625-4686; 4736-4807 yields 2.54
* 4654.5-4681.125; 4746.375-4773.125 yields 1.80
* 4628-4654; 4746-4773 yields 2.34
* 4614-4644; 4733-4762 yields 1.65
